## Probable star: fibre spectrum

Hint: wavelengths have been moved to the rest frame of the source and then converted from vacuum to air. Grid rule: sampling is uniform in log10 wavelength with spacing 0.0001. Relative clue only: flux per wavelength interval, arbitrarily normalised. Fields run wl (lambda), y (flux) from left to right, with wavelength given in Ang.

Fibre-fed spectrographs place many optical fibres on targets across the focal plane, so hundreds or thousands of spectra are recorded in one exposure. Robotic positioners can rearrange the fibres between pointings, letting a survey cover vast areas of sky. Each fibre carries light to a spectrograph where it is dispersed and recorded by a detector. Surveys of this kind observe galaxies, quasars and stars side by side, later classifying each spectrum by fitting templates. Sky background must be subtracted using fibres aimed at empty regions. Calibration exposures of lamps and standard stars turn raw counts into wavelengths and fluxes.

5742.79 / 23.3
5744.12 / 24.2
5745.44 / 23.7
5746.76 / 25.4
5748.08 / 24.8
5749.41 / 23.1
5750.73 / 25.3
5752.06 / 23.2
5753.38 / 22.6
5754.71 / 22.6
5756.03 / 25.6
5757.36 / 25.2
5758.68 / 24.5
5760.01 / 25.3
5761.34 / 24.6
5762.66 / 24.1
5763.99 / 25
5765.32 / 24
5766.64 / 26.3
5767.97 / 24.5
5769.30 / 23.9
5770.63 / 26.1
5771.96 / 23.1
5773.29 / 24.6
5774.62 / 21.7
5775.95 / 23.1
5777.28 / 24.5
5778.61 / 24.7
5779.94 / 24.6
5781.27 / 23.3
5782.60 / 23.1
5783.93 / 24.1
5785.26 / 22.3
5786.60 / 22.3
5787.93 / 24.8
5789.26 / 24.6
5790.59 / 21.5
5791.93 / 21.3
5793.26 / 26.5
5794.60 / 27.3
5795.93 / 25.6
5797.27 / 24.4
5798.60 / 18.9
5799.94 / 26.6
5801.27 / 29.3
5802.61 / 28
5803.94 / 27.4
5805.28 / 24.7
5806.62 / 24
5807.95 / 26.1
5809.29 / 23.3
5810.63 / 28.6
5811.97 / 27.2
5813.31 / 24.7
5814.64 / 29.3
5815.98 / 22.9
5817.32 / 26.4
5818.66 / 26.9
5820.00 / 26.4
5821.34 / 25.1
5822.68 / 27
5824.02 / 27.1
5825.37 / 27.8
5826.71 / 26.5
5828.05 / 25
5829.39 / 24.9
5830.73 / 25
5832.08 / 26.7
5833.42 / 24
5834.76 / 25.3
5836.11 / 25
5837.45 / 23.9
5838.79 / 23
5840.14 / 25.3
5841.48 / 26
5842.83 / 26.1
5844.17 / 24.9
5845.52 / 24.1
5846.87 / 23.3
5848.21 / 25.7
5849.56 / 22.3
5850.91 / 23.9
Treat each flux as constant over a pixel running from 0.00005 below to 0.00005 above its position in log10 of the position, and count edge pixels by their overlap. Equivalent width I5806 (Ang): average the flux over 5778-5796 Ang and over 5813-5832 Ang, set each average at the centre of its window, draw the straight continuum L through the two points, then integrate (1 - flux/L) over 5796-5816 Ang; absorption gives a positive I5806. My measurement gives -0.5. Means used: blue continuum 23.9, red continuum 26.1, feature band 25.8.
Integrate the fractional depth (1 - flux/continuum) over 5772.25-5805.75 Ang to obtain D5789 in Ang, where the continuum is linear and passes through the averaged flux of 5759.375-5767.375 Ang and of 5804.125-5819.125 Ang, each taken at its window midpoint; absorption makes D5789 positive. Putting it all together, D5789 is 1.4 Ang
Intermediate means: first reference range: 24.9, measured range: 24.4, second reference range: 25.9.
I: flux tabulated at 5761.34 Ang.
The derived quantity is 24.6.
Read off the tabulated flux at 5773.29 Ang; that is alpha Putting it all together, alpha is 24.6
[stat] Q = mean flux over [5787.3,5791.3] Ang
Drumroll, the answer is 23.6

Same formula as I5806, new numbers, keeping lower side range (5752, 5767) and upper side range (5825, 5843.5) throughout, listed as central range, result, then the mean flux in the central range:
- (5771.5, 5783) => 0.5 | 23.7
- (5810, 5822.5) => -0.7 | 26.4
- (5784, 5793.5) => 0.6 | 23.2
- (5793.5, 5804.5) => -0.5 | 25.9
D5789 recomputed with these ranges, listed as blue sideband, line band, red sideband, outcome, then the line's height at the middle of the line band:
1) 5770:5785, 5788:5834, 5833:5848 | -2.49 Ang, 24.3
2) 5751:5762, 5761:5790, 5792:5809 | 0.87 Ang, 24.8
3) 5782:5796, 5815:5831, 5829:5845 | -0.86 Ang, 24.7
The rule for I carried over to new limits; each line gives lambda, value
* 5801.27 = 29.3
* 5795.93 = 25.6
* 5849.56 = 22.3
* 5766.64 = 26.3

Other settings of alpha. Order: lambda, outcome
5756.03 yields 25.6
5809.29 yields 23.3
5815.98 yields 22.9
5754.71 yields 22.6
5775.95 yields 23.1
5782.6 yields 23.1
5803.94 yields 27.4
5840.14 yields 25.3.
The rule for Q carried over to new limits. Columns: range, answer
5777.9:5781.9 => 24.2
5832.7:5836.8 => 24.8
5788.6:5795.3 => 24.2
